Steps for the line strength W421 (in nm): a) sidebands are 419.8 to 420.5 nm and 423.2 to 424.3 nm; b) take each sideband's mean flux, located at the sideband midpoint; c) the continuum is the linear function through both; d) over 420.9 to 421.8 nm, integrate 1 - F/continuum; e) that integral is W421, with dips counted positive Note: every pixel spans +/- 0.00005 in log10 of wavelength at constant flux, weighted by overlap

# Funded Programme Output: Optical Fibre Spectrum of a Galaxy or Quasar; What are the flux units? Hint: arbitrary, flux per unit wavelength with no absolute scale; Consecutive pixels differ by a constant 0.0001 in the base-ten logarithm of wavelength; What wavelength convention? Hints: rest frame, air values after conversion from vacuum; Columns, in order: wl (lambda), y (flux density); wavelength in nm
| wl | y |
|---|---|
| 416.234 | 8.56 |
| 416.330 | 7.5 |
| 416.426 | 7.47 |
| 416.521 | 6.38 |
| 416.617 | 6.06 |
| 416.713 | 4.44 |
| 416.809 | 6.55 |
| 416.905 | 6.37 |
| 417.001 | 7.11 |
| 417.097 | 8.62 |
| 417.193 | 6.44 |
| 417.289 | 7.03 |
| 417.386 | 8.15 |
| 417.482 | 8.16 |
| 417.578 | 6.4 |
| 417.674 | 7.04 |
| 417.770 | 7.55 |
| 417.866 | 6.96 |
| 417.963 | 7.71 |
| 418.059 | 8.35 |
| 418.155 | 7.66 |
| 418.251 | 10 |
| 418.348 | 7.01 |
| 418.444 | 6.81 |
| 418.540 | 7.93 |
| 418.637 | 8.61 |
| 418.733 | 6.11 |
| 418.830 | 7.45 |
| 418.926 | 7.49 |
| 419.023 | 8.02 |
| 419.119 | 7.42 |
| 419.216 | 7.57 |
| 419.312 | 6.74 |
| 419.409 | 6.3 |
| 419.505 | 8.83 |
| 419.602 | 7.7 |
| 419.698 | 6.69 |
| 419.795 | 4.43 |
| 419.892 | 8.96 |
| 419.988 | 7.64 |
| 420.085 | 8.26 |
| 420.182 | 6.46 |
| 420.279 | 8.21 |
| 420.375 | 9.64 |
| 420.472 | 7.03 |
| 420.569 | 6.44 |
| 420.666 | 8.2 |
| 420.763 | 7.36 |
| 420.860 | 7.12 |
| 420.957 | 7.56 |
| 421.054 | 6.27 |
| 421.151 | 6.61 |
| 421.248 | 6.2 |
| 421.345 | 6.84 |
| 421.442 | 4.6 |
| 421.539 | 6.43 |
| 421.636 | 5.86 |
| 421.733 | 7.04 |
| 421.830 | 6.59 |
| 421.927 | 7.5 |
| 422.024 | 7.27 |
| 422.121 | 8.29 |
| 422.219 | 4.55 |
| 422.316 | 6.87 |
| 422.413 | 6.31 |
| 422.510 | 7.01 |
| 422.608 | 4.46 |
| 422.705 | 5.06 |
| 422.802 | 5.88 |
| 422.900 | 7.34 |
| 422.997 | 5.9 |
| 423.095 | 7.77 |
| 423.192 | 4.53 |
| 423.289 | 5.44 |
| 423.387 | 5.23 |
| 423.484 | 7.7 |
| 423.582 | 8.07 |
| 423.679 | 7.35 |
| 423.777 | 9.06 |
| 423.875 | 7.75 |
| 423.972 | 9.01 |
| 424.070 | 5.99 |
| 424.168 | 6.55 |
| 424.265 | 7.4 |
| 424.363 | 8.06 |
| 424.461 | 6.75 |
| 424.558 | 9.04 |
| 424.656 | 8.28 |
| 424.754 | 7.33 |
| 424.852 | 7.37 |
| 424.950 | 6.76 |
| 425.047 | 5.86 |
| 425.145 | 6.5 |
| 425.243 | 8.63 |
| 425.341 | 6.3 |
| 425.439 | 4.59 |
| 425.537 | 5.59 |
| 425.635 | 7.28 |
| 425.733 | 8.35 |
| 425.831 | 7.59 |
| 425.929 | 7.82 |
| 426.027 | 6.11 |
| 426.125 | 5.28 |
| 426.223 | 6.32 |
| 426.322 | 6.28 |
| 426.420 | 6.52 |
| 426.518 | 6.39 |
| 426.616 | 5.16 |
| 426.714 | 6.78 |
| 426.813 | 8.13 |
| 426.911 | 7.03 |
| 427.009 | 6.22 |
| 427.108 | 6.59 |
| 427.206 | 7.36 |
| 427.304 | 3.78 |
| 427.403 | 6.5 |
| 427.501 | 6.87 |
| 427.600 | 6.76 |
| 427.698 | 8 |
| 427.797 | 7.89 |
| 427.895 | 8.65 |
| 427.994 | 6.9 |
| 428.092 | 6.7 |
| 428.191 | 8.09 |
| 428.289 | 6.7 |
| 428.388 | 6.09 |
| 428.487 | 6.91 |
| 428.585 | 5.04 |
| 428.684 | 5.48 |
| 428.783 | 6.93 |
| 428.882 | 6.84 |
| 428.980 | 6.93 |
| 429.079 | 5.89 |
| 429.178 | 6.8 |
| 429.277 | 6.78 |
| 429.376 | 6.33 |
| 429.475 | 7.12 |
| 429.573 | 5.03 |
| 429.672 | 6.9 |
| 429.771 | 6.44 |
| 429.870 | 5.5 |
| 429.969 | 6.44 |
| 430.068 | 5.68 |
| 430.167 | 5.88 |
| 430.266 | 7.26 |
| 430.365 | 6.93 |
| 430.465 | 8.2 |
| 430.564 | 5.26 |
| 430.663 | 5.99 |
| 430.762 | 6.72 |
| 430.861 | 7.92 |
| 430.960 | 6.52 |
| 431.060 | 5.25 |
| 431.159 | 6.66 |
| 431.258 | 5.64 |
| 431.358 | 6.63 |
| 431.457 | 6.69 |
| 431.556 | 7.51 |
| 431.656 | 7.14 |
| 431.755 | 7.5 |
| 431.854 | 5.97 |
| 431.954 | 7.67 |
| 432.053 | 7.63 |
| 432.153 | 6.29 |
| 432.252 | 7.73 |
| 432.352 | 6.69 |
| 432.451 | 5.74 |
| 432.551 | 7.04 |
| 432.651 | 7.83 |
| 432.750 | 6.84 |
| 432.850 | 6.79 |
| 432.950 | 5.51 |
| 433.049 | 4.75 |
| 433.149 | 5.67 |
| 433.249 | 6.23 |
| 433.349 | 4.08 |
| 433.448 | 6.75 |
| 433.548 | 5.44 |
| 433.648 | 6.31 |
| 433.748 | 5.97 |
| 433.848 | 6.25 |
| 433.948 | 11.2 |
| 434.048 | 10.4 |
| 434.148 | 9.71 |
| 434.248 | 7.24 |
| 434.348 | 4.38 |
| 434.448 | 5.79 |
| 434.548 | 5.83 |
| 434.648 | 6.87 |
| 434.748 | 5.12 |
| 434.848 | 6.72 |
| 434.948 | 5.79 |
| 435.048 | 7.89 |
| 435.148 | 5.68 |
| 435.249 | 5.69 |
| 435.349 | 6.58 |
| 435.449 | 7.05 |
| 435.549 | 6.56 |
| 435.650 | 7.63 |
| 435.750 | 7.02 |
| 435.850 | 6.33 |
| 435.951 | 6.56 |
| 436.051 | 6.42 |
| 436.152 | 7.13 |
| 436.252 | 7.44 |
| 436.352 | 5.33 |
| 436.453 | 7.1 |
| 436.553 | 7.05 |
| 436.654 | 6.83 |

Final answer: 0.144 nm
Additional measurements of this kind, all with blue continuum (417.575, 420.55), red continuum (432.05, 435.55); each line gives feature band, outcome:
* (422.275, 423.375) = 0.19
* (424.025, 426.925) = 0.10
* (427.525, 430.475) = 0.09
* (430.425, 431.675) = 0.03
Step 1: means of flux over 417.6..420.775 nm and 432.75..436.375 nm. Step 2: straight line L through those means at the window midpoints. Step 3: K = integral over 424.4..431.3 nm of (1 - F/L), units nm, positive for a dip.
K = 0.32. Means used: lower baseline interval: 7.53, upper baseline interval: 6.57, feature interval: 6.67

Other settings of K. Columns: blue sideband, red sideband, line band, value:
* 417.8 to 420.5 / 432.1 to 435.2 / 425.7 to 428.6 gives 0.11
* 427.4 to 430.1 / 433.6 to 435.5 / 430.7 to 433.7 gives 0.12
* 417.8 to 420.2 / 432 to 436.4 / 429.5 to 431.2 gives 0.11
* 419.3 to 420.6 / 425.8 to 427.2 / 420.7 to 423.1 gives 0.23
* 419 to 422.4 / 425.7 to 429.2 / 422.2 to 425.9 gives 0.01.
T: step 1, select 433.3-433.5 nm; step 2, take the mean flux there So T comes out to 5.44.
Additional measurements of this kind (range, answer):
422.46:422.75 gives 5.52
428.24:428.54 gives 6.55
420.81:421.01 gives 7.31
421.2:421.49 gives 5.88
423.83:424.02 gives 8.42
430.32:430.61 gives 6.8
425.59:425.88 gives 7.75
